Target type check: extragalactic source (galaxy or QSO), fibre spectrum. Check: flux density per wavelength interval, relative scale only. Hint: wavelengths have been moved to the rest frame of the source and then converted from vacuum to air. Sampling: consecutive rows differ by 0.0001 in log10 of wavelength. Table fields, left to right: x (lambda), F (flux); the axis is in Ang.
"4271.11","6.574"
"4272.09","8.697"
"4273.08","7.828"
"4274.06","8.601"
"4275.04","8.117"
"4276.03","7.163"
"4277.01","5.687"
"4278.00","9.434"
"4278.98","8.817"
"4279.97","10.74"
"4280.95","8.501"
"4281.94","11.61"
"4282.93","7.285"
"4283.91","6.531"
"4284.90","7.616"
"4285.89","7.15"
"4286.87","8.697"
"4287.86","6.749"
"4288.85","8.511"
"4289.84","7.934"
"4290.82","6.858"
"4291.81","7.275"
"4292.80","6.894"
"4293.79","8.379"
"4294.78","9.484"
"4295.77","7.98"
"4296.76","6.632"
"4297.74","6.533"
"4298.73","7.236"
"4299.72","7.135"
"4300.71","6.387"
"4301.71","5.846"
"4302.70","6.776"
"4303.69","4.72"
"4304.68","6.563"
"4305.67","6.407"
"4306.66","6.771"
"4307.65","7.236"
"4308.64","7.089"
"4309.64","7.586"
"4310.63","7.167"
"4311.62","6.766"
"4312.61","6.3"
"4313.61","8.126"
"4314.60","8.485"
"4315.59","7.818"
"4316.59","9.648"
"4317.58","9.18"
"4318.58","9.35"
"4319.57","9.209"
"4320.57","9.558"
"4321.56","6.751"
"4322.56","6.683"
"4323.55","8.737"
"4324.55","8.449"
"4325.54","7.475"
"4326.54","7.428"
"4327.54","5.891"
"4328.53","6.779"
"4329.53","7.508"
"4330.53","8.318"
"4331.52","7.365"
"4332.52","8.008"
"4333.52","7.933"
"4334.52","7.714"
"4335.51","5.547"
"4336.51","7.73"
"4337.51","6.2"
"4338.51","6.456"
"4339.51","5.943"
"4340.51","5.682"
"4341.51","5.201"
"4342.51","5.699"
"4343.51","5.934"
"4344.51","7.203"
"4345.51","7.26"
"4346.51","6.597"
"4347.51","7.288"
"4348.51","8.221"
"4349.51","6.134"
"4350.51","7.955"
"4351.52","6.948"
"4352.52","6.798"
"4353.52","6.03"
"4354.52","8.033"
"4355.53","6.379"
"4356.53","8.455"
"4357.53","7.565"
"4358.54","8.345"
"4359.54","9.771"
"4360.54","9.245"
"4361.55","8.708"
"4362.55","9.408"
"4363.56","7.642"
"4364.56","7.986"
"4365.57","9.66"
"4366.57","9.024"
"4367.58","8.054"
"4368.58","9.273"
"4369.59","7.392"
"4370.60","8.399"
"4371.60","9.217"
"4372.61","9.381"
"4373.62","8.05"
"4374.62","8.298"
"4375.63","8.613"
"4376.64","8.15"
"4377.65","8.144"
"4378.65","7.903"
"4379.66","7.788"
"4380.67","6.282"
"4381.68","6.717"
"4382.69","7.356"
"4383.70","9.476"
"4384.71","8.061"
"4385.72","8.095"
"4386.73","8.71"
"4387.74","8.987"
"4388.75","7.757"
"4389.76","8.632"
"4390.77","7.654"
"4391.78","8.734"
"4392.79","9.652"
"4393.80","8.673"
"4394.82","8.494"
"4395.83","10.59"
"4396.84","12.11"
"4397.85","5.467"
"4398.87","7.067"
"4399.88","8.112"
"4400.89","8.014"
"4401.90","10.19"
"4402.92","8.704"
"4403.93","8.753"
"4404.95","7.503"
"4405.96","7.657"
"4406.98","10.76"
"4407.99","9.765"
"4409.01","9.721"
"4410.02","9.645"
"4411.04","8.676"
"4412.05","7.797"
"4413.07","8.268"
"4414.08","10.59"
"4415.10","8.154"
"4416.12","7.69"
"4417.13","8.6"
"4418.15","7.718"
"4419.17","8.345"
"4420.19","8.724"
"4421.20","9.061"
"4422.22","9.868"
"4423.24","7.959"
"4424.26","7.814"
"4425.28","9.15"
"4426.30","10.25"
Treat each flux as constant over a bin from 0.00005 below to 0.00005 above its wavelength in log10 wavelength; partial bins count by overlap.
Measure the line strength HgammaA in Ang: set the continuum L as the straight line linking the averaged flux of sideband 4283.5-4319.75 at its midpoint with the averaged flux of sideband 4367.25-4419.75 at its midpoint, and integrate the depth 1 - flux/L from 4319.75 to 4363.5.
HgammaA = 3.0 Ang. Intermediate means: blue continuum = 7.42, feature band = 7.35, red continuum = 8.5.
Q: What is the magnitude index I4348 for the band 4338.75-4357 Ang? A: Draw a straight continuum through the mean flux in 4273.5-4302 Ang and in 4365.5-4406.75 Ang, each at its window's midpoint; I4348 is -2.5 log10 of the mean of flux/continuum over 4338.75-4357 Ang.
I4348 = 0.21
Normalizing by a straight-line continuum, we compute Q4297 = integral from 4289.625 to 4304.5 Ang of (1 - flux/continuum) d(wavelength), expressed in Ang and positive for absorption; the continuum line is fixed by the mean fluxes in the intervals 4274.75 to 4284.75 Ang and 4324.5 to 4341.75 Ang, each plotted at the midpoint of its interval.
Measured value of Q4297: 1.6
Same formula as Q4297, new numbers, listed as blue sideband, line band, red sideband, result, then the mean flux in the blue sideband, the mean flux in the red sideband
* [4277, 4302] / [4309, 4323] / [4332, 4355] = -1.4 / 7.82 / 6.8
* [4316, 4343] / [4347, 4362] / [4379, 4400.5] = 0.1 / 7.42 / 8.3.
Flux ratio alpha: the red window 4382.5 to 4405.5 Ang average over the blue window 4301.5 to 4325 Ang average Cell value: 1.13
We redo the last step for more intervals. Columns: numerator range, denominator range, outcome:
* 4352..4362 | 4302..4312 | 1.18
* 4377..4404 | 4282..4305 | 1.15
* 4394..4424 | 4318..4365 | 1.18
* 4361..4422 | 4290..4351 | 1.18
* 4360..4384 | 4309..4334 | 1.06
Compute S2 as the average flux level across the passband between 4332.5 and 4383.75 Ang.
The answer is 7.62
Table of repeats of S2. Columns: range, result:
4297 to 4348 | 7.17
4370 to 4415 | 8.55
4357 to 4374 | 8.66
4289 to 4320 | 7.42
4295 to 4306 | 6.64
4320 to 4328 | 7.64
